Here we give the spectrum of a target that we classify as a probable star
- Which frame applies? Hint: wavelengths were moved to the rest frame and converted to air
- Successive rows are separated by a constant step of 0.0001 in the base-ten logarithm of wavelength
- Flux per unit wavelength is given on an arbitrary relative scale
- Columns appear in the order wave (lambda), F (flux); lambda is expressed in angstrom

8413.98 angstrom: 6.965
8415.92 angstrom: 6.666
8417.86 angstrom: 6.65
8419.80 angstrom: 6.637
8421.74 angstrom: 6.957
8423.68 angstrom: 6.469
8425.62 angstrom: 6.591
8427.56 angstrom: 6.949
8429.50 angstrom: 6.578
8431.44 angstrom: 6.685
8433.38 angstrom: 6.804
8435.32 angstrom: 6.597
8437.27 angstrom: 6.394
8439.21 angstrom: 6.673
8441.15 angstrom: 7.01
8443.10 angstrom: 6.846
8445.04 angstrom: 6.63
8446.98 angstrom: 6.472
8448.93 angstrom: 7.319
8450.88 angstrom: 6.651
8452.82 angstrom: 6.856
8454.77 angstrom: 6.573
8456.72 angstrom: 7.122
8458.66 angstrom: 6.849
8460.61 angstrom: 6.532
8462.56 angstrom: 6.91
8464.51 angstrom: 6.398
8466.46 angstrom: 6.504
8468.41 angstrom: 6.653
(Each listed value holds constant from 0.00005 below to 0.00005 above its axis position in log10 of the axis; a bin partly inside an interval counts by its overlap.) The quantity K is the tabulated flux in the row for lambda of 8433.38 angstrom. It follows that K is 6.804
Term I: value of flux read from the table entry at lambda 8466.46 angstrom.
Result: 6.504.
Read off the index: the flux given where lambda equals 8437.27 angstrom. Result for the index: 6.394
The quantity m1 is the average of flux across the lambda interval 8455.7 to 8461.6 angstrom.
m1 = 6.83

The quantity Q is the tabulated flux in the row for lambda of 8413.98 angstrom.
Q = 6.965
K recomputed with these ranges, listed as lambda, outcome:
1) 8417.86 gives 6.65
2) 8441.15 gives 7.01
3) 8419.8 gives 6.637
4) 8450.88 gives 6.651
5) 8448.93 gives 7.319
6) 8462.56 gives 6.91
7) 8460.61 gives 6.532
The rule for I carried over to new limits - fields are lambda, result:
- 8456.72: 7.122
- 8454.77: 6.573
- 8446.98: 6.472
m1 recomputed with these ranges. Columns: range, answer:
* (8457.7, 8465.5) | 6.67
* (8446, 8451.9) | 6.82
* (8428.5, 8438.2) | 6.61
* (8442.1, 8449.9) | 6.82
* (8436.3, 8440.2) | 6.55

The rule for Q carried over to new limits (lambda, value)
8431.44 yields 6.685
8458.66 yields 6.849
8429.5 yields 6.578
